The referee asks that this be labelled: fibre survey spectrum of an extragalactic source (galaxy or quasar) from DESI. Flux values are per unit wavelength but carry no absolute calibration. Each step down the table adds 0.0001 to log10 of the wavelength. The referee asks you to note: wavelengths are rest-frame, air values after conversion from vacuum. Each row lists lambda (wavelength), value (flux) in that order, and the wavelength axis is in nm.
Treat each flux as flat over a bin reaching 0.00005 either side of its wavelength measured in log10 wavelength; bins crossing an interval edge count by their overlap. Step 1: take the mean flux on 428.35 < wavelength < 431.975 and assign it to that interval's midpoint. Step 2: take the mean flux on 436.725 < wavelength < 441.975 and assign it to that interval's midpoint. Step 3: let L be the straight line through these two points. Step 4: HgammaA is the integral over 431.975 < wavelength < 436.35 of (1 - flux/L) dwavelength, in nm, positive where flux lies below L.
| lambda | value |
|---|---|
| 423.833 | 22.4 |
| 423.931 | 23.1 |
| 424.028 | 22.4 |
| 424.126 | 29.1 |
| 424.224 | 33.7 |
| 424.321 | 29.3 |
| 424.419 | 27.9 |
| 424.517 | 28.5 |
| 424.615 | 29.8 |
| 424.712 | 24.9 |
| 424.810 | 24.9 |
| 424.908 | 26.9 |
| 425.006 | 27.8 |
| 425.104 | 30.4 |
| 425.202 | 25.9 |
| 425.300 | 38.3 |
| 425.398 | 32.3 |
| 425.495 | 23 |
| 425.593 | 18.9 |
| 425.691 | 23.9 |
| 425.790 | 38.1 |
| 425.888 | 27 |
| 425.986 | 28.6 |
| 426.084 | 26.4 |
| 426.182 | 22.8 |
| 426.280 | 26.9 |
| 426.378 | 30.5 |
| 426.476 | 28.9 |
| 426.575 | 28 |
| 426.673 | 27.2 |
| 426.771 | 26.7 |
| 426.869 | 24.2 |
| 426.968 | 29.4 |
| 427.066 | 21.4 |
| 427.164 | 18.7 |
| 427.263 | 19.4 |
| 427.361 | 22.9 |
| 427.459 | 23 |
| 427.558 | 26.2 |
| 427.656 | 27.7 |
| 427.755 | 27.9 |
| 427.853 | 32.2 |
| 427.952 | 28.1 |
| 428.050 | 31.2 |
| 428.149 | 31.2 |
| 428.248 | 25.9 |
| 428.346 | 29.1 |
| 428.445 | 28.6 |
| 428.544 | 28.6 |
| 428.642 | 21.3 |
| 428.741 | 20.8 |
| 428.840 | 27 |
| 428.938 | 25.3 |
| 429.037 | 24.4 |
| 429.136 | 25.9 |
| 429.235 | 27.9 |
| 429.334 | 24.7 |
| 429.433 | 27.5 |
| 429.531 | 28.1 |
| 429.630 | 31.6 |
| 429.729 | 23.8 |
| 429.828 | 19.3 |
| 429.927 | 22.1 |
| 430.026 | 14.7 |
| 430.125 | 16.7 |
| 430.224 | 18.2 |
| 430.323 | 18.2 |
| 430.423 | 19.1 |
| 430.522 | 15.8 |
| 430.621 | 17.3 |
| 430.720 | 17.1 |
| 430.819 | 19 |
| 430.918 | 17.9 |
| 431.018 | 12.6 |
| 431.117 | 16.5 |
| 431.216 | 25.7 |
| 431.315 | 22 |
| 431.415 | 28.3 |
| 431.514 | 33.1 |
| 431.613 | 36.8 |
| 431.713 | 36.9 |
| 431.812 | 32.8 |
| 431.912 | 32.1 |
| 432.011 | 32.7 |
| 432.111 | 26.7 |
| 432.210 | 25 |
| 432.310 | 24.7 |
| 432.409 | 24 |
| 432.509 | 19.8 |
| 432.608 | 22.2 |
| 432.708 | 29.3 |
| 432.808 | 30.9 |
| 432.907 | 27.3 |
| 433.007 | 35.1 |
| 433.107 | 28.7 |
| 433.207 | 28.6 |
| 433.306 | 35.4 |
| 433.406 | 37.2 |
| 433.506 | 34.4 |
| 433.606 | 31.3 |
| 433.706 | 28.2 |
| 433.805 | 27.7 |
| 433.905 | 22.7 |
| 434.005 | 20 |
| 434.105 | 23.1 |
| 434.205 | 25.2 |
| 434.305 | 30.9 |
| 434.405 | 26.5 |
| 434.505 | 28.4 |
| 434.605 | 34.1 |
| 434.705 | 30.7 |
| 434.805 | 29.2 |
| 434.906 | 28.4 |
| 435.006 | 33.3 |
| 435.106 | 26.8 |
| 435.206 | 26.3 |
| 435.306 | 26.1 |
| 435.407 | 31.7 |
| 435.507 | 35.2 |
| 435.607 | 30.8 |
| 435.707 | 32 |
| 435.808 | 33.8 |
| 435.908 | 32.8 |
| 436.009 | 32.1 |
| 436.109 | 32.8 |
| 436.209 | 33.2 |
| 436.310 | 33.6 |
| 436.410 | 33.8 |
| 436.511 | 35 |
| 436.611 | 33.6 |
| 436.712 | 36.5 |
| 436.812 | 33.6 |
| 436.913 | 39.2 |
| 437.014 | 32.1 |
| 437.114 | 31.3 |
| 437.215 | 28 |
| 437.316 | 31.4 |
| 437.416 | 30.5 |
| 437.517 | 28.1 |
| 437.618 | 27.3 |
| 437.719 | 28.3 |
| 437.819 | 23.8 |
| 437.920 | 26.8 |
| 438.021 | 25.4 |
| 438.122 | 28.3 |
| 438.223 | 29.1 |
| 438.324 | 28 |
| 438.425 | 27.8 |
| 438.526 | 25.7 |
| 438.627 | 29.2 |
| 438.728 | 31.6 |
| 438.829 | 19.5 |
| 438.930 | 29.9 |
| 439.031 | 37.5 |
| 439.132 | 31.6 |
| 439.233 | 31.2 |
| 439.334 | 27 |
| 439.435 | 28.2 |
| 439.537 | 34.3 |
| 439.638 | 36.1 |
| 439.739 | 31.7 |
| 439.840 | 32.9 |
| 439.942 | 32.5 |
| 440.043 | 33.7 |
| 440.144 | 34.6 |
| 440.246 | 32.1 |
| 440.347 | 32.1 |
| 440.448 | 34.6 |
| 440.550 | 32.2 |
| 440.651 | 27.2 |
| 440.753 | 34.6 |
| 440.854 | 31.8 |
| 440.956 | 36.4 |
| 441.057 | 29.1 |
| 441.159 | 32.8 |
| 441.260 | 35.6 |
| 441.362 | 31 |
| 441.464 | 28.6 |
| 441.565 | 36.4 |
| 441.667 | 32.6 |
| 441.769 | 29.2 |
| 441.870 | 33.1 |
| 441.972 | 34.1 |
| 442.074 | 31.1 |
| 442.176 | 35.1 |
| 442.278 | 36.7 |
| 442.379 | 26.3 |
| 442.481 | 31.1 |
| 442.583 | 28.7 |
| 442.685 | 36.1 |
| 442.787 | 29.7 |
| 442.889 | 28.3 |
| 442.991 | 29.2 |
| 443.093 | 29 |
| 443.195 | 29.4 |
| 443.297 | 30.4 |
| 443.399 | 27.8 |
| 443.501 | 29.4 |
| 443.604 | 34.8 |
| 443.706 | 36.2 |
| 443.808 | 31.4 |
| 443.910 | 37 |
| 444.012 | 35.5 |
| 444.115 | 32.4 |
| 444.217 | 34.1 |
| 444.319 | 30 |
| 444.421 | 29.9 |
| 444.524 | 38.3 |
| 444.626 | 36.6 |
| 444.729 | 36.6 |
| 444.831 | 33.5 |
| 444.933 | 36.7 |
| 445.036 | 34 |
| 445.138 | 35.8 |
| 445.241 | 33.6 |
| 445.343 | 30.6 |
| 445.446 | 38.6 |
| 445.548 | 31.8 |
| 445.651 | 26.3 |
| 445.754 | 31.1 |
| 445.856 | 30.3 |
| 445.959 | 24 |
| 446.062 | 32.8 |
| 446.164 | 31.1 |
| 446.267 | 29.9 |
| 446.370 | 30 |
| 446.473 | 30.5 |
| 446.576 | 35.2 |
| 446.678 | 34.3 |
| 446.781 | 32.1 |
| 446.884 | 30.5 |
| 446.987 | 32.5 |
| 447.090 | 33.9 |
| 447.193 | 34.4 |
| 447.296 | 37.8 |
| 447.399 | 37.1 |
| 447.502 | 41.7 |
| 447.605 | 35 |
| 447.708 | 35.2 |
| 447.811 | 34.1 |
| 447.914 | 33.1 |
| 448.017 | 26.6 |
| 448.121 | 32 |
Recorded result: -0.37 nm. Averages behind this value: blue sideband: 23.9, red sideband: 31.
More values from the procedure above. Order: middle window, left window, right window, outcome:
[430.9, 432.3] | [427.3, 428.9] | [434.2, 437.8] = 0.08 nm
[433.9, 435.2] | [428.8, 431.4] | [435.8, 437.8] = 0.04 nm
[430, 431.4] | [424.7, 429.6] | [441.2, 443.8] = 0.49 nm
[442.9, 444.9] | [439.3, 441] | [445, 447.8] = 0.01 nm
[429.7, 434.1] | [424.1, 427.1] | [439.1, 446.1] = 0.65 nm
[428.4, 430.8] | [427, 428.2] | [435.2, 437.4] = 0.42 nm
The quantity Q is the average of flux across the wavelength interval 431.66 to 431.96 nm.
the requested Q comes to 33.9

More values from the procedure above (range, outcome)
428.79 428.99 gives 26.2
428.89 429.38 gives 25.6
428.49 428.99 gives 24.6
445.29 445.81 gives 31.7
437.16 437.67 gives 29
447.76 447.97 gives 33.5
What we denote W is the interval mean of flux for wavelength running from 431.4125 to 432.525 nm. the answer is 29.7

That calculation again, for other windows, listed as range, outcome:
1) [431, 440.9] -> 29.9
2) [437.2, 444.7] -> 31.2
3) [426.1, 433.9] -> 25.8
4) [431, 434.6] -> 28.1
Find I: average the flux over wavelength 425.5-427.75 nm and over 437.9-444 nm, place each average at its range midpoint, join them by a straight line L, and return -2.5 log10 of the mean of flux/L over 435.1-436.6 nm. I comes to -0.09 mag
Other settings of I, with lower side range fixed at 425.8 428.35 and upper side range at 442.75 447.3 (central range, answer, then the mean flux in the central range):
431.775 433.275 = 0.02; 28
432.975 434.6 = -0.01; 29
